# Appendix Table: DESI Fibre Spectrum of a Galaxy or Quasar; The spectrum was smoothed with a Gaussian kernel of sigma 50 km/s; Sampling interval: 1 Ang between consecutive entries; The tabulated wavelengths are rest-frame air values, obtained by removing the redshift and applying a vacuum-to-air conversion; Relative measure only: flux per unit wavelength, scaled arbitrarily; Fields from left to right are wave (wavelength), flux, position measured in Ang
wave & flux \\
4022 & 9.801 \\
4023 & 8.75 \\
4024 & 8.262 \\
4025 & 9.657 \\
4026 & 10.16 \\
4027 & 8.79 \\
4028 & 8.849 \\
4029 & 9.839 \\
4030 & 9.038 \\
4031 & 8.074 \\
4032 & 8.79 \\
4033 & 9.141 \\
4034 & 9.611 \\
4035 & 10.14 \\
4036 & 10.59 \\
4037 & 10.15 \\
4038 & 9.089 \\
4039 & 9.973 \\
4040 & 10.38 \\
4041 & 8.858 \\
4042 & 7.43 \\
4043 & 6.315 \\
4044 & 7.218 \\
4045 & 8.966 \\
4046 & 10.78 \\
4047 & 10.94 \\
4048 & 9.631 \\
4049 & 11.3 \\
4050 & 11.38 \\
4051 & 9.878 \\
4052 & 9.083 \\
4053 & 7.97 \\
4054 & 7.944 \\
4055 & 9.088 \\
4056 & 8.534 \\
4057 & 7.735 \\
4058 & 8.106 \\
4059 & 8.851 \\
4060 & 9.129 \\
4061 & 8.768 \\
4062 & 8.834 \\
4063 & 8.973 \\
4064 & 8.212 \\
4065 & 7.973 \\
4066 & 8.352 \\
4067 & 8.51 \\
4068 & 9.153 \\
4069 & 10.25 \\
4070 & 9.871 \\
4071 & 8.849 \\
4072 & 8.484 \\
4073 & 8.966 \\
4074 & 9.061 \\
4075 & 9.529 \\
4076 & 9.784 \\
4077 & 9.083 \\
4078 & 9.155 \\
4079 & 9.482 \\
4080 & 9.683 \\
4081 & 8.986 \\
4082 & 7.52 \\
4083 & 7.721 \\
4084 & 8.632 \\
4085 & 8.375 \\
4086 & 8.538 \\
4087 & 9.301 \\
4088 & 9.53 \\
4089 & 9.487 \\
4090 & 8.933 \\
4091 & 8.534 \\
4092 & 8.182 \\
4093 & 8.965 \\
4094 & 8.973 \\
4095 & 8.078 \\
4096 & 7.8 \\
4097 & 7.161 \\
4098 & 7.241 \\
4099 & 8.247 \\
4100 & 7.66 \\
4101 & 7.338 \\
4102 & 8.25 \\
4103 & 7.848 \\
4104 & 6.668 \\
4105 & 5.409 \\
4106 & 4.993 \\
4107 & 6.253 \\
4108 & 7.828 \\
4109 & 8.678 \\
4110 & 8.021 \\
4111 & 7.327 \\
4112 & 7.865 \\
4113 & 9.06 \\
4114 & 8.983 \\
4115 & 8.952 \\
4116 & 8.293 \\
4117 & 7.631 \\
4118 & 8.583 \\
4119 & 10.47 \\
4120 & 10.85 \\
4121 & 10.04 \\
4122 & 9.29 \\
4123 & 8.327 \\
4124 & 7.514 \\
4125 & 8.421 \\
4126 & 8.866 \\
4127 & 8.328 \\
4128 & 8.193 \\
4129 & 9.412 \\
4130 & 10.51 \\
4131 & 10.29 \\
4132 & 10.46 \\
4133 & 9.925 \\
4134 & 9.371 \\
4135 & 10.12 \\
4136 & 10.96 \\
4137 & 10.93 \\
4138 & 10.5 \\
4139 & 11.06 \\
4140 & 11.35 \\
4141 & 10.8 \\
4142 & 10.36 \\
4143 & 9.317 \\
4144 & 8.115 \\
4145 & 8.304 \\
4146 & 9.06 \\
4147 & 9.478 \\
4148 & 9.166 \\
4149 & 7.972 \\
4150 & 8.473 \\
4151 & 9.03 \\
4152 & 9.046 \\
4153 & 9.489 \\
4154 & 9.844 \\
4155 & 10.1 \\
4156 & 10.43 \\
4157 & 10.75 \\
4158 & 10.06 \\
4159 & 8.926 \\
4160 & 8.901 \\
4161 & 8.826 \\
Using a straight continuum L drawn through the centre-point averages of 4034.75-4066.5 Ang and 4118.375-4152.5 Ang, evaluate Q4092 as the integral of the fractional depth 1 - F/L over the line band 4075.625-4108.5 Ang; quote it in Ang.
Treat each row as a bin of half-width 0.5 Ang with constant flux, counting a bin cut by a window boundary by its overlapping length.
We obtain 4.0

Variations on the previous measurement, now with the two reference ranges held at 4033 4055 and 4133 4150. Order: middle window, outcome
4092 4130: 5.8 Ang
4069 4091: 1.2 Ang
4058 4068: 0.9 Ang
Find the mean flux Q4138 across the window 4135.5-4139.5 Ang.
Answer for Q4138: 10.9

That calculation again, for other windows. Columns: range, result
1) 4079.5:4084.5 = 8.51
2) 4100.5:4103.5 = 7.81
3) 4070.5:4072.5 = 8.67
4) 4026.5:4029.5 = 9.16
